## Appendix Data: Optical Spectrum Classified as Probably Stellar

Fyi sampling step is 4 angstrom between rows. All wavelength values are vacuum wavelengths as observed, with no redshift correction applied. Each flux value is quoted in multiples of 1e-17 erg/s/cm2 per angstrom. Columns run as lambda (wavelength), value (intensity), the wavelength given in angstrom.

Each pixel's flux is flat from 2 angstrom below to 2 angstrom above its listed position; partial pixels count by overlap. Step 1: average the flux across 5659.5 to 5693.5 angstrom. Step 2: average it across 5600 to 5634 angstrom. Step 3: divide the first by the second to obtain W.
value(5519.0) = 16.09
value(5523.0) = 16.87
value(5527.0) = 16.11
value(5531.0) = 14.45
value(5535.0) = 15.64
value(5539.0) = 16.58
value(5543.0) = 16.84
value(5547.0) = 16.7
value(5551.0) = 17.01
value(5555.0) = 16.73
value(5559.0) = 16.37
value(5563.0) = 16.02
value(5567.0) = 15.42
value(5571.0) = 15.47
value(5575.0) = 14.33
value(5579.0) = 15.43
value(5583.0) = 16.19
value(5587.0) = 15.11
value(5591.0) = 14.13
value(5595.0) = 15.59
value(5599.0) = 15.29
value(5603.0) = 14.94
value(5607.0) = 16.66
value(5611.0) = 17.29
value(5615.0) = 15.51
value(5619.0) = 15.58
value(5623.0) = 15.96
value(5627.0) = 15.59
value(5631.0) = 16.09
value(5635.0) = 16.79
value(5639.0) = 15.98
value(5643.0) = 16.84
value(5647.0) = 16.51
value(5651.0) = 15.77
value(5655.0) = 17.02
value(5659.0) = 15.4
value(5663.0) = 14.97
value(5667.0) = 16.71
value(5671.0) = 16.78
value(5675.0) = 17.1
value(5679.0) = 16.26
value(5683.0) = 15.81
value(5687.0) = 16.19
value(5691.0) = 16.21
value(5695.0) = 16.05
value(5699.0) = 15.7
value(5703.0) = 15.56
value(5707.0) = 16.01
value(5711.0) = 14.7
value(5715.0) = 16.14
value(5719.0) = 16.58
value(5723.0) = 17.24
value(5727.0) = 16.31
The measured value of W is 1.0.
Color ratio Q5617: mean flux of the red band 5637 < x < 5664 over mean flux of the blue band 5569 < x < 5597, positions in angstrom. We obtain 1.1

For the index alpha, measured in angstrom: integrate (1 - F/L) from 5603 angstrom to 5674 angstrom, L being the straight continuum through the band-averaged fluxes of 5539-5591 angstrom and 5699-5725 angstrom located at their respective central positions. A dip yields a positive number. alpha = -0.95 angstrom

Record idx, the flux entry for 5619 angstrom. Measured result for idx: 15.58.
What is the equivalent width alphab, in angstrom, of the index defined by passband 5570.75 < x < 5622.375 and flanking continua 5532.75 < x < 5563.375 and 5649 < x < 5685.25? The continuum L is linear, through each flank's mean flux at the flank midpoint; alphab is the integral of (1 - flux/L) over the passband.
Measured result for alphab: 2.7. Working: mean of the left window 16.5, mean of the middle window 15.5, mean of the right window 16.2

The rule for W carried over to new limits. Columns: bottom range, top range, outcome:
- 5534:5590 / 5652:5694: 1.02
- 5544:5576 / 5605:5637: 1.01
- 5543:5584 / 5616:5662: 1.01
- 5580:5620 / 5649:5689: 1.04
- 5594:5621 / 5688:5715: 0.99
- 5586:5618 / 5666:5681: 1.07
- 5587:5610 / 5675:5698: 1.05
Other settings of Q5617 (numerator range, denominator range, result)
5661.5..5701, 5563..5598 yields 1.06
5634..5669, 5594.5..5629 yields 1.02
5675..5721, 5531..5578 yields 1.00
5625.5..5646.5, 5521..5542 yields 1.02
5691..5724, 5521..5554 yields 0.98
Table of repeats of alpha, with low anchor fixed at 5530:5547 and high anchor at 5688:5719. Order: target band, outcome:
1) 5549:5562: -0.5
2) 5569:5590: 1.0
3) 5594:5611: 0.2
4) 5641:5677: -1.0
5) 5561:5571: 0.2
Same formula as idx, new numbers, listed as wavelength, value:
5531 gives 14.45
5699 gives 15.7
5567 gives 15.42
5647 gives 16.51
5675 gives 17.1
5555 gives 16.73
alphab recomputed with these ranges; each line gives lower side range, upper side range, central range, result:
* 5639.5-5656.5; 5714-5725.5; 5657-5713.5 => 2.1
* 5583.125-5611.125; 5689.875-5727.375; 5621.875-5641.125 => -0.5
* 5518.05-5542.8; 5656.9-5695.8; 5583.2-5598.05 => 0.9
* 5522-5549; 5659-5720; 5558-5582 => 0.9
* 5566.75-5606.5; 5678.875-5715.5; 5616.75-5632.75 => -0.4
